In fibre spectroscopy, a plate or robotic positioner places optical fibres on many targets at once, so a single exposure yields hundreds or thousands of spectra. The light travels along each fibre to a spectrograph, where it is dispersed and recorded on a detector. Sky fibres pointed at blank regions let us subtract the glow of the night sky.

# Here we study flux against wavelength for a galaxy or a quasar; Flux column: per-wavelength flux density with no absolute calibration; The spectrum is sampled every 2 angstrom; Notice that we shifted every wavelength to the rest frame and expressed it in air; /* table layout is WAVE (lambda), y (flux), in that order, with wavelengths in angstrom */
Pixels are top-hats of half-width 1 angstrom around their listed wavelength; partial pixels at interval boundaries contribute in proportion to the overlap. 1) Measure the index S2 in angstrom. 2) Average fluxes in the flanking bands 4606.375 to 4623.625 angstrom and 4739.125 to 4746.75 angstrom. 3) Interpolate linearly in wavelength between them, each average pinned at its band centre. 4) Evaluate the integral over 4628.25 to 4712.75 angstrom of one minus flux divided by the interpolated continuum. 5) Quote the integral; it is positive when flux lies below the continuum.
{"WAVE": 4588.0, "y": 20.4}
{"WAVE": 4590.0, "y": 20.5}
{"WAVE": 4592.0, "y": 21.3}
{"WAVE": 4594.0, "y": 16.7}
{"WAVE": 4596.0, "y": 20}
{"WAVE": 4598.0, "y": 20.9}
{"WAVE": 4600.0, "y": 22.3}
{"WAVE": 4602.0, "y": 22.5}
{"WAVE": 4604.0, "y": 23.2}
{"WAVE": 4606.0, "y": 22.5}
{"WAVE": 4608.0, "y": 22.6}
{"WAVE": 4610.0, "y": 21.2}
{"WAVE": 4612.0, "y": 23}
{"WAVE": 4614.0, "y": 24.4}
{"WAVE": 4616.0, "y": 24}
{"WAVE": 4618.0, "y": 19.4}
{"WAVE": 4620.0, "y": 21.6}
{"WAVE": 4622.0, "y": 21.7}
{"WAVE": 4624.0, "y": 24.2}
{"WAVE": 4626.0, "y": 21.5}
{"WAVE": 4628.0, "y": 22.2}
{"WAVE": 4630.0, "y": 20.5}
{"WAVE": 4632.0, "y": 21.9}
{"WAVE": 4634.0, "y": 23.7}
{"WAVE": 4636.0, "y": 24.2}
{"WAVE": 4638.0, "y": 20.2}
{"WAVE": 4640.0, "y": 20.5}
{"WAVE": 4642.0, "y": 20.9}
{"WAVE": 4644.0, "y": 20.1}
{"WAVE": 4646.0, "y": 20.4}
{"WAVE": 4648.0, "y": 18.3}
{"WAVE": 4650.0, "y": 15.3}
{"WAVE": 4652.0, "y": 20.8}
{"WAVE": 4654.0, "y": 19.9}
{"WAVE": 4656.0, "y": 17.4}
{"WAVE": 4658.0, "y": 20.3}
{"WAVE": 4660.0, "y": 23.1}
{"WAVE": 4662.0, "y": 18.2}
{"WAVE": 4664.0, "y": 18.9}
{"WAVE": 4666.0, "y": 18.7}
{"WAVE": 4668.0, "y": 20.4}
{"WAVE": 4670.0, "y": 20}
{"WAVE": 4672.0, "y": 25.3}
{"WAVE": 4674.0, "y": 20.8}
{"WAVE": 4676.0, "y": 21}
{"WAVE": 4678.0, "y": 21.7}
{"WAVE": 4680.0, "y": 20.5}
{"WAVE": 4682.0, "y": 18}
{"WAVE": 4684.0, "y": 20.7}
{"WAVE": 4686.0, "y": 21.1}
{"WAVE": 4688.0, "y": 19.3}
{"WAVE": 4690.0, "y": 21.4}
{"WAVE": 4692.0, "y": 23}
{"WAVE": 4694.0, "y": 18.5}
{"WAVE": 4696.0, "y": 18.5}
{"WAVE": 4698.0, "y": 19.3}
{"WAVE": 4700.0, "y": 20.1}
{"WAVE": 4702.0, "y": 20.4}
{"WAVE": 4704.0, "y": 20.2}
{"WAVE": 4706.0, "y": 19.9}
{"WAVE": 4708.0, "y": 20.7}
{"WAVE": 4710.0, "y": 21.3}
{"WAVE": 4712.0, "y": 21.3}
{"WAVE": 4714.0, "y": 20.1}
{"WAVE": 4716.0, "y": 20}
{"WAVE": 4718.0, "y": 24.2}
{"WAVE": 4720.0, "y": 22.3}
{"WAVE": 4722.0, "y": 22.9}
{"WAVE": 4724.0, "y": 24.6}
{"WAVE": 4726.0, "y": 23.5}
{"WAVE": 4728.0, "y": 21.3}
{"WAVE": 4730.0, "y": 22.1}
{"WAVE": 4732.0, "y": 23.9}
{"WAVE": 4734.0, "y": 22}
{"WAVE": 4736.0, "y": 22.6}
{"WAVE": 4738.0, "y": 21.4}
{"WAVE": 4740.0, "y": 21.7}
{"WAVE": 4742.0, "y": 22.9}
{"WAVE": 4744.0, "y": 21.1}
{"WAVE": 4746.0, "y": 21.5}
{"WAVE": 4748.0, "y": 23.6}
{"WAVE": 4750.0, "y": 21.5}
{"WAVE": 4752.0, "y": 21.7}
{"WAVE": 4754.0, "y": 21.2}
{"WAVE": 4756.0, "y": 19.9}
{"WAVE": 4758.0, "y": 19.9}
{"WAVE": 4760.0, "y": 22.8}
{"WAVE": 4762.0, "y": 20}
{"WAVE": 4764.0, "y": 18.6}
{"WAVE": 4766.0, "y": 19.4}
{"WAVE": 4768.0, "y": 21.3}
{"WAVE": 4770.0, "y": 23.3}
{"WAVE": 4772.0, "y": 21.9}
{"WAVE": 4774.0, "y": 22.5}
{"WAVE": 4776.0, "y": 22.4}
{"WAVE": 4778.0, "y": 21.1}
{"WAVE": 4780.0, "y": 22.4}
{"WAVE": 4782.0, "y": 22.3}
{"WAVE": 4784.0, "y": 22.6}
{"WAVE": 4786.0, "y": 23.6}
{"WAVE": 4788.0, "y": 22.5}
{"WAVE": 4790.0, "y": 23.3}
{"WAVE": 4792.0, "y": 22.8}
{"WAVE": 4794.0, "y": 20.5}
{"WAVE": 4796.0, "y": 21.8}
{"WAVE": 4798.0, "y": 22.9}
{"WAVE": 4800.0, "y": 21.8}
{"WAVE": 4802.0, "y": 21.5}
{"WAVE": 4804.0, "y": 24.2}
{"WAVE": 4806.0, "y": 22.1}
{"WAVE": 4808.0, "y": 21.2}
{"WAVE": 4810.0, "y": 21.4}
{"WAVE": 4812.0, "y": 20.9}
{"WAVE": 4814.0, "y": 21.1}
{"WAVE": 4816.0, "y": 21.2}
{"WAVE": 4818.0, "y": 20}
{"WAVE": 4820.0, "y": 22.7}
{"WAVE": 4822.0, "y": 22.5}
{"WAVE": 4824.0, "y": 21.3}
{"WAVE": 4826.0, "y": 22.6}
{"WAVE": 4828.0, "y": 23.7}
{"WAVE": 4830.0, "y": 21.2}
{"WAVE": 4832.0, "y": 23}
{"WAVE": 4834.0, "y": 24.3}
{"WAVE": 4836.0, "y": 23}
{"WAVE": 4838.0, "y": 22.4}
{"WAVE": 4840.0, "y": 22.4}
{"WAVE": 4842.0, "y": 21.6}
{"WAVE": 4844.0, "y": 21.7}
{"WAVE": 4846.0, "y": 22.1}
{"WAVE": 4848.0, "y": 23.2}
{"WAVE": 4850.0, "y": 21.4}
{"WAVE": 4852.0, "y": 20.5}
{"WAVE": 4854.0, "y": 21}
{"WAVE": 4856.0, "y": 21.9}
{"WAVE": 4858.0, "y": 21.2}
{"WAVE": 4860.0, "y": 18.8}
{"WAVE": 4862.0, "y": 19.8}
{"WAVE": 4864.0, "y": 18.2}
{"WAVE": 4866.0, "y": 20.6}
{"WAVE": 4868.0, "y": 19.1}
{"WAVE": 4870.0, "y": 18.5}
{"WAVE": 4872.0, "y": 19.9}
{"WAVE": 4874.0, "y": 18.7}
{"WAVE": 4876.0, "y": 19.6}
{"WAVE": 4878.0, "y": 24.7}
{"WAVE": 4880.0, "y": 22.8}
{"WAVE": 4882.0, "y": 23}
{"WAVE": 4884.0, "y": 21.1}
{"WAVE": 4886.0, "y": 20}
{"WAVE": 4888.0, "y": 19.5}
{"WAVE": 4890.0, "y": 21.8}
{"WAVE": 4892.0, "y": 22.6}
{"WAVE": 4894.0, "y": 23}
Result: 6.45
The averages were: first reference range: 22.3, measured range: 20.4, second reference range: 21.8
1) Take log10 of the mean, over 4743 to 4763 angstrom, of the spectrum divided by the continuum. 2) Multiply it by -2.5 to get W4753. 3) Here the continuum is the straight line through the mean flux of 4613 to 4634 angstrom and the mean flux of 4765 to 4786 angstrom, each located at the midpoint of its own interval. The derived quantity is 0.04 mag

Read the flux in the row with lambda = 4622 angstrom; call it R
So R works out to 21.7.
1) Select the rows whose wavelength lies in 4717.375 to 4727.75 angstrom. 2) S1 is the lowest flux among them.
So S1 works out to 22.3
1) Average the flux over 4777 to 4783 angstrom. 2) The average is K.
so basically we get 21.9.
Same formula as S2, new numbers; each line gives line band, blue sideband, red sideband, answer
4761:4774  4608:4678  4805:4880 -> 0.2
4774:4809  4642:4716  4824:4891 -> -2.4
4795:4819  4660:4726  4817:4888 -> -0.5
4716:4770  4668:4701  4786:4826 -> -1.6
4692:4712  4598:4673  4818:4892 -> 1.1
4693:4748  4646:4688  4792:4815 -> -1.9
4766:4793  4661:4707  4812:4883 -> -1.8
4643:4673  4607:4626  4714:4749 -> 3.5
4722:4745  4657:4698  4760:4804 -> -1.4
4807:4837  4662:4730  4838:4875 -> -1.9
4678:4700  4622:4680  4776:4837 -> 1.0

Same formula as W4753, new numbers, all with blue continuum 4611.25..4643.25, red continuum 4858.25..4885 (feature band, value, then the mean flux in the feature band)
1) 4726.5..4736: -0.052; 22.4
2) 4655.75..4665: 0.110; 19.8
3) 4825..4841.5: -0.106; 22.8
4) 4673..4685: 0.066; 20.4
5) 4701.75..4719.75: 0.027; 21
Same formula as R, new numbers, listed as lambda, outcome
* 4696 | 18.5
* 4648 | 18.3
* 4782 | 22.3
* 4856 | 21.9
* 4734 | 22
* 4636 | 24.2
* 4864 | 18.2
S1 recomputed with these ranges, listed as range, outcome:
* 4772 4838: 20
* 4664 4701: 18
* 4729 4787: 18.6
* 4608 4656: 15.3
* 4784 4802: 20.5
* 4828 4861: 18.8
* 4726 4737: 21.3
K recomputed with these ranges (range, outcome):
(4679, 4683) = 19.2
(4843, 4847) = 21.9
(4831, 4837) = 23.4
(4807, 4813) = 21.2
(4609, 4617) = 23.2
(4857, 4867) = 19.7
